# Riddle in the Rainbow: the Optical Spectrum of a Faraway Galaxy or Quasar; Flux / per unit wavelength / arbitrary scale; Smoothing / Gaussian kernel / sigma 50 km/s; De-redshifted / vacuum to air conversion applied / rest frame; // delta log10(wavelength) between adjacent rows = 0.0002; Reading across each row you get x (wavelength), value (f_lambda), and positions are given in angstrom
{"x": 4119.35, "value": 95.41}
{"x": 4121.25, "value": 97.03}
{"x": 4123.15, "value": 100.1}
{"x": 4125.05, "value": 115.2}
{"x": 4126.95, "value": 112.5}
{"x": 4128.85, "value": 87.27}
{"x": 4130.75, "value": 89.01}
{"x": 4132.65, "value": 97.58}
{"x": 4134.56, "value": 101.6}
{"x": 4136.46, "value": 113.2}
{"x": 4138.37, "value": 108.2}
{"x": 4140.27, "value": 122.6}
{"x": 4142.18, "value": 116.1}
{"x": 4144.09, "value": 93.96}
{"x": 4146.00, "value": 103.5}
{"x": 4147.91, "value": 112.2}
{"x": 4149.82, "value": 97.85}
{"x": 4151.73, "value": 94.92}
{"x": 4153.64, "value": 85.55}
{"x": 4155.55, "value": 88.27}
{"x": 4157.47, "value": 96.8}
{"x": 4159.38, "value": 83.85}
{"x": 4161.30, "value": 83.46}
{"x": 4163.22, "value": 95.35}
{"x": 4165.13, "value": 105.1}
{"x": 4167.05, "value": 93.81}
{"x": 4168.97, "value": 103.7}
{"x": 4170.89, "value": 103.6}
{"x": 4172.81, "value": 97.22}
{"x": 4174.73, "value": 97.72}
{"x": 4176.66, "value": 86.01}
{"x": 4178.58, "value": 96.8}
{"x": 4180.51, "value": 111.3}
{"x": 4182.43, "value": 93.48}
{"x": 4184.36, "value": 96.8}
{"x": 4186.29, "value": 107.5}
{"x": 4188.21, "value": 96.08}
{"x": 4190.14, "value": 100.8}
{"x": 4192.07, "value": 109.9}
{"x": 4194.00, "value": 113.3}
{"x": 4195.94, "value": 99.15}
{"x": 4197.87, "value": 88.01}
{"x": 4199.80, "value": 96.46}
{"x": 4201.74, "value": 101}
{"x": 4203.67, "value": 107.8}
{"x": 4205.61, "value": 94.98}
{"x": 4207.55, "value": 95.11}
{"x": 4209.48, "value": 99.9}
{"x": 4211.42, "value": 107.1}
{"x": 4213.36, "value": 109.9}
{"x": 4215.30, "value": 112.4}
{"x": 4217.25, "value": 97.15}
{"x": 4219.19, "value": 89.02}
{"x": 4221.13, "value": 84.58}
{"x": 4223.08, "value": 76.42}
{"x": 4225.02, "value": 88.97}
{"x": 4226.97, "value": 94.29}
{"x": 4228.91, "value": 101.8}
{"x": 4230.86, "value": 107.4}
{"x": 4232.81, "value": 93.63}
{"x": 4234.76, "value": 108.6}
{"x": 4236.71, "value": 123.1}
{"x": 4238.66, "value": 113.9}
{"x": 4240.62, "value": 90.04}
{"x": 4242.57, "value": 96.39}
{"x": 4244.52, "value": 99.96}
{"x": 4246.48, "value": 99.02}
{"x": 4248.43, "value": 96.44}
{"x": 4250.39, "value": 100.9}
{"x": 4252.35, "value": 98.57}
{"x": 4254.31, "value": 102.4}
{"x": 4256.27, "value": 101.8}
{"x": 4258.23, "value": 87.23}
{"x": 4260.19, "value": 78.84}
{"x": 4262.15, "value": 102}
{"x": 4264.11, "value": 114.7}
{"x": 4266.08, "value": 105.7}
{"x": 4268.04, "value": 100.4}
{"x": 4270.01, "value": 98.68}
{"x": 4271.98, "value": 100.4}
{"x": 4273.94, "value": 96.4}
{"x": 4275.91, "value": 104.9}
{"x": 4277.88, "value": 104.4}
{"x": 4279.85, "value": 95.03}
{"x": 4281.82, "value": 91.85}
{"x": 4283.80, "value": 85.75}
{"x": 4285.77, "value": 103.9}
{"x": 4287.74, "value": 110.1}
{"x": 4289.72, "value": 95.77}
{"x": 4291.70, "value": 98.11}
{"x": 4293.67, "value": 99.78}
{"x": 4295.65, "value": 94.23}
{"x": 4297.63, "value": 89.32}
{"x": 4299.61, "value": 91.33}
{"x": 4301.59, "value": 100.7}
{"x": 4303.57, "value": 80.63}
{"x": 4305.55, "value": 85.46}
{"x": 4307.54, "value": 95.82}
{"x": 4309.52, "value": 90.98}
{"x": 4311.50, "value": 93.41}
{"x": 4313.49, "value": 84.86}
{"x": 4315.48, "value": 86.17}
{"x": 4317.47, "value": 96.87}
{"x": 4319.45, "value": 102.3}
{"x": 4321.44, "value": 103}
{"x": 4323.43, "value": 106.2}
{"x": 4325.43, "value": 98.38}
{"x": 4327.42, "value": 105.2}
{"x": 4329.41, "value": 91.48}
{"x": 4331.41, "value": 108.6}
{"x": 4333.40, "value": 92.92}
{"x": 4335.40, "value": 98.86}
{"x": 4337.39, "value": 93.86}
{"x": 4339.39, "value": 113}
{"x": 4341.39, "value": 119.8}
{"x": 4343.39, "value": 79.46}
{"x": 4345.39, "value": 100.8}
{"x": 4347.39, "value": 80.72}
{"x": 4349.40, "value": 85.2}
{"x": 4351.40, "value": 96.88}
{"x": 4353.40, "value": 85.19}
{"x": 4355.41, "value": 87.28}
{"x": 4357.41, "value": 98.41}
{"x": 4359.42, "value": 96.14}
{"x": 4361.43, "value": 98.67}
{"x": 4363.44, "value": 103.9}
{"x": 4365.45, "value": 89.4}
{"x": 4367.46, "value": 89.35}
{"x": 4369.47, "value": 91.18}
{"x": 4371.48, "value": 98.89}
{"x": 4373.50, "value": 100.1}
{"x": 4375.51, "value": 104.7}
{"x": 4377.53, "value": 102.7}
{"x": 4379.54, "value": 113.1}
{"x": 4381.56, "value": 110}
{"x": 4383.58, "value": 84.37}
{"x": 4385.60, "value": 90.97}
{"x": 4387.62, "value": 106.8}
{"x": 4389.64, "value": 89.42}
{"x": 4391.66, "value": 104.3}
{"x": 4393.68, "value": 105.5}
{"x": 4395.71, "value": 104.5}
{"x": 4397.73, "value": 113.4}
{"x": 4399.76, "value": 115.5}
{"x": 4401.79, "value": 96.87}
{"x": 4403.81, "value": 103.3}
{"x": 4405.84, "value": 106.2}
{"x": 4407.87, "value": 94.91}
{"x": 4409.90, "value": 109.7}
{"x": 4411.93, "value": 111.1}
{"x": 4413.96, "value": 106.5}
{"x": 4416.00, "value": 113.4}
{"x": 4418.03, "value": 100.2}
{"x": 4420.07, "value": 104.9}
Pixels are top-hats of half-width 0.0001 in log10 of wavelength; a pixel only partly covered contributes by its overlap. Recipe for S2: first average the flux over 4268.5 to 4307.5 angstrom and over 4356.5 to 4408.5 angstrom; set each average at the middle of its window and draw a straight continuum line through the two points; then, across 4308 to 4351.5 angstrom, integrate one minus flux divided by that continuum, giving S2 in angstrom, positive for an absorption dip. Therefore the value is 0.6 angstrom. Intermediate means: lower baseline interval 96.2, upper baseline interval 101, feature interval 96.8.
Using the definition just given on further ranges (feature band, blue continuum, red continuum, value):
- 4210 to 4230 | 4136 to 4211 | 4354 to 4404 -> 0.69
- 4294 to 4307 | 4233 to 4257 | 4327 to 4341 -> 1.36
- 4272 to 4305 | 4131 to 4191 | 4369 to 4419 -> 1.67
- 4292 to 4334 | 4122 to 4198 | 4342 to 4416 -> 1.77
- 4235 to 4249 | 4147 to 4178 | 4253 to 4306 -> -0.96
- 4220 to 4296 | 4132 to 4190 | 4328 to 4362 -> -0.86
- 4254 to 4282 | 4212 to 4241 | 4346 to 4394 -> -0.11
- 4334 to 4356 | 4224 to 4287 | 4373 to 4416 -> 1.63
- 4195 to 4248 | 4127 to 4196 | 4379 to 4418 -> 0.90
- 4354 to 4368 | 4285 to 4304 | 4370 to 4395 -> 0.72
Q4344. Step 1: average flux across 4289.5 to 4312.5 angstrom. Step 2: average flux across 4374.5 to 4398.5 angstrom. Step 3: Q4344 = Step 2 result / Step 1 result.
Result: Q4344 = 1.10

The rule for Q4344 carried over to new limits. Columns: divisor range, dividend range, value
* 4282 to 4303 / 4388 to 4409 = 1.07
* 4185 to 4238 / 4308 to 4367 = 0.96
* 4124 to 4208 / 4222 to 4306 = 0.98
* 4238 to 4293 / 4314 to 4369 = 0.97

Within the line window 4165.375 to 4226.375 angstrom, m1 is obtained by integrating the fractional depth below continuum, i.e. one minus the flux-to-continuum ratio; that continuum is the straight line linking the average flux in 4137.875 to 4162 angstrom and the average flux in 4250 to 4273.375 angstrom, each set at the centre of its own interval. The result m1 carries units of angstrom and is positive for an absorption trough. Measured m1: 0.3 angstrom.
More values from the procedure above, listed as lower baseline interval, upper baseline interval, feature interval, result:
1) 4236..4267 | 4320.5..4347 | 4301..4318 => 1.7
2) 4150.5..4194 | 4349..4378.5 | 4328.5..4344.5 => -0.7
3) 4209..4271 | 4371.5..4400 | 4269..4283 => 0.2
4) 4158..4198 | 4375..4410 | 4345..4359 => 1.6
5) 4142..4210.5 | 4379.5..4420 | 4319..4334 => 0.1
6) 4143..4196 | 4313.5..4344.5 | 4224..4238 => -0.6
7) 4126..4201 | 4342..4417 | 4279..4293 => 0.3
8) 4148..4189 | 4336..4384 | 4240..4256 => -0.3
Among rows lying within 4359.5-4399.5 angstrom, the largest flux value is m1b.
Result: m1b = 113.4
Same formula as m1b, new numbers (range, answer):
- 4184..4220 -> 113.3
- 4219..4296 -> 123.1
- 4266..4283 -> 105.7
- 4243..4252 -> 100.9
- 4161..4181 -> 111.3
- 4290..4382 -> 119.8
